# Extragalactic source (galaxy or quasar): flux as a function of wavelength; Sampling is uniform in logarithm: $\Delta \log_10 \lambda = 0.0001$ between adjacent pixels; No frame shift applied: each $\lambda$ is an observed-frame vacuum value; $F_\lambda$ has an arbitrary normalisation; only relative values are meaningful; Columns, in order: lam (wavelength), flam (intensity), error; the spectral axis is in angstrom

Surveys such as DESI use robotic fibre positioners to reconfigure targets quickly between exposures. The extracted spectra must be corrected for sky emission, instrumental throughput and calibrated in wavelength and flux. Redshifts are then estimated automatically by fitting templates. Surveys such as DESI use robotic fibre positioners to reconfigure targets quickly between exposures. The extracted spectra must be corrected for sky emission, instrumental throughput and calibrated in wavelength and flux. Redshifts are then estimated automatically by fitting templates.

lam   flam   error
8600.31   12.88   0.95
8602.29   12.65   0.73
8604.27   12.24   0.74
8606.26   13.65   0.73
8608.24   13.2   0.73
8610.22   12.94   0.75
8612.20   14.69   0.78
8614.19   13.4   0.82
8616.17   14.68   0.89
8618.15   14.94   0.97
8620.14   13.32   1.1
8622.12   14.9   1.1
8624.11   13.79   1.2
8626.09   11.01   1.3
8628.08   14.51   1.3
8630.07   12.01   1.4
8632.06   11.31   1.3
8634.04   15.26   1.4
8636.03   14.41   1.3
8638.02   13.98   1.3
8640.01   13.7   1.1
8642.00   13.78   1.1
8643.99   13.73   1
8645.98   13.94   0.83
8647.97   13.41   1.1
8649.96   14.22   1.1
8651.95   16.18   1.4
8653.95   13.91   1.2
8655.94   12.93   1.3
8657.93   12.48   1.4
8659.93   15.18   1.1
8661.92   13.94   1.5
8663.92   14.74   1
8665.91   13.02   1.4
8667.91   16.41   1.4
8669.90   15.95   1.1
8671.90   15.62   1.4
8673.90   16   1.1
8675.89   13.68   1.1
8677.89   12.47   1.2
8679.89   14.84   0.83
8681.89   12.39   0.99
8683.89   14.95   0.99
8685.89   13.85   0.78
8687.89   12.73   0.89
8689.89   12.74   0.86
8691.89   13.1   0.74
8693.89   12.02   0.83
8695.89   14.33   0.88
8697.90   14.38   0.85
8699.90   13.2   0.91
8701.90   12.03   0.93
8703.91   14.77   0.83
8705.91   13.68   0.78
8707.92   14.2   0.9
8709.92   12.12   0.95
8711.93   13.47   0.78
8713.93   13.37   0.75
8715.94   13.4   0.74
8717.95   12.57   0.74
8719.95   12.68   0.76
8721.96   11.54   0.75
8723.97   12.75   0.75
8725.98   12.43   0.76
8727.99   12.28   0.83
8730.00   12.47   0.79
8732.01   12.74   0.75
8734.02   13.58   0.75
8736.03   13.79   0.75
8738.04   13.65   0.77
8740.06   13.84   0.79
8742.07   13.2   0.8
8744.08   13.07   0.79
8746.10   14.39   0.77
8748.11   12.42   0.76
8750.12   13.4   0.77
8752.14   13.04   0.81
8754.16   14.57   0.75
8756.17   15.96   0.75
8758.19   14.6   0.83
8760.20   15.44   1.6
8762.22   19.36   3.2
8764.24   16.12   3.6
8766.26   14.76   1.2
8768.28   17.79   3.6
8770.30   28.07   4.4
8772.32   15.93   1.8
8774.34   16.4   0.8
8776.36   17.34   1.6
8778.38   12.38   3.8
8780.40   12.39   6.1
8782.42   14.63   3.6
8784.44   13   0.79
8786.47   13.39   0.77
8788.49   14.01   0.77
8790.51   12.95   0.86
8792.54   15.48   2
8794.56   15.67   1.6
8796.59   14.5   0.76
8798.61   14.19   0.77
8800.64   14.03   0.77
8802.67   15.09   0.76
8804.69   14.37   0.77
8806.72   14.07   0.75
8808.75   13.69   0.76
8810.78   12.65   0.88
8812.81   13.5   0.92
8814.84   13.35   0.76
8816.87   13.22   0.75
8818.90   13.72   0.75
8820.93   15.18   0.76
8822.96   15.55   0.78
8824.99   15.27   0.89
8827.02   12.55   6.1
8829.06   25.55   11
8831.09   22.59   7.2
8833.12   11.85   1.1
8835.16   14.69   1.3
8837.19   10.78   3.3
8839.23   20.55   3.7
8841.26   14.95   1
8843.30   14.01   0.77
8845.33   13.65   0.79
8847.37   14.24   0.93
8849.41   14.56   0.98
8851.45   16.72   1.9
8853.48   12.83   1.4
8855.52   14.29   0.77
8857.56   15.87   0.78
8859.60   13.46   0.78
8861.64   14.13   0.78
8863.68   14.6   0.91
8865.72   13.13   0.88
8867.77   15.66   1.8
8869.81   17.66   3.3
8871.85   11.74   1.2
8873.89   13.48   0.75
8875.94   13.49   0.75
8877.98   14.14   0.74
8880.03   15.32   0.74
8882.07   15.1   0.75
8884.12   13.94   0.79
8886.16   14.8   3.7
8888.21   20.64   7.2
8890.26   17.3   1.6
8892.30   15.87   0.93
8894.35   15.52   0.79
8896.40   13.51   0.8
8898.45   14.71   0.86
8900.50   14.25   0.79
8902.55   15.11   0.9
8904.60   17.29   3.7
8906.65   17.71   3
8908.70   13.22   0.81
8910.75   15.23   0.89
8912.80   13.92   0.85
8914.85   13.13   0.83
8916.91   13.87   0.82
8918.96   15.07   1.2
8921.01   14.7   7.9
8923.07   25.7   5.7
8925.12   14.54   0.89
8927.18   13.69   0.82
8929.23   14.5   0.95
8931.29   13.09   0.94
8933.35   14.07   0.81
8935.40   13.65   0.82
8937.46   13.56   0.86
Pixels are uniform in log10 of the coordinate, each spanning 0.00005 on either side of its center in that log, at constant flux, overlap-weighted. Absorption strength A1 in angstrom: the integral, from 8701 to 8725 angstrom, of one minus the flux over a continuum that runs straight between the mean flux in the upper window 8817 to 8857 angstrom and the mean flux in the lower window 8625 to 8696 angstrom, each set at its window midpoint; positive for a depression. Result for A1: 2.1 angstrom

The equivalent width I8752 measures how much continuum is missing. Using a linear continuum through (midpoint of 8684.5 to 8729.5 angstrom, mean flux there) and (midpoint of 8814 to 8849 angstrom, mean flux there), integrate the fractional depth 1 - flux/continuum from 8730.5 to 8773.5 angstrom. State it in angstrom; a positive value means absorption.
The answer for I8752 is -3.9 angstrom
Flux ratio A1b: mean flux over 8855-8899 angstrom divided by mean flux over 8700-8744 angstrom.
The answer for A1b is 1.14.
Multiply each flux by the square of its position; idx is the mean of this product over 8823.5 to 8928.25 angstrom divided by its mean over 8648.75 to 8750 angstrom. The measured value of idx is 1.17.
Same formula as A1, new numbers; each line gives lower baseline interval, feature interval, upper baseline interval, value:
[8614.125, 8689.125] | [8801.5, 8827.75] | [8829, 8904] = 1.47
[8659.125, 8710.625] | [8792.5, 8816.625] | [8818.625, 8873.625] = 1.17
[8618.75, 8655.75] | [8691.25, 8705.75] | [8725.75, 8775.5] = 0.99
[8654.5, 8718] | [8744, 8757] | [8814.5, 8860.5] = 0.49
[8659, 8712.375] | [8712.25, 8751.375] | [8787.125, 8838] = 3.26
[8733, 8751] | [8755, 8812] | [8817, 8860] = -4.10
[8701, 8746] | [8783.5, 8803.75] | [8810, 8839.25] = 0.49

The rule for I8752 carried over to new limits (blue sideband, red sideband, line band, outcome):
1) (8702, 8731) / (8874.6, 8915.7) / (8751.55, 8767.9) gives -2.6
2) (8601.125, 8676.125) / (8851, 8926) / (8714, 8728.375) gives 1.8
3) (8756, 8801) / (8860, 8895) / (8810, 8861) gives 0.9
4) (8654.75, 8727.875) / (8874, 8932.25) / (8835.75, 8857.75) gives 0.2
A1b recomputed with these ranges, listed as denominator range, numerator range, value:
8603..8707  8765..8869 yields 1.09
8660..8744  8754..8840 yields 1.13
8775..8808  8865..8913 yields 1.06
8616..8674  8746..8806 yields 1.08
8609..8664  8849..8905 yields 1.08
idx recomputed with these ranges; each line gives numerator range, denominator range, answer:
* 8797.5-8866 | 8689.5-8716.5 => 1.14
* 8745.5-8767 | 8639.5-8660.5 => 1.10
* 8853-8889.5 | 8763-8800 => 0.97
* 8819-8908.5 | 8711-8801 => 1.09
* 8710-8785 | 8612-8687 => 1.05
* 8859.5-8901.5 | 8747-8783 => 0.97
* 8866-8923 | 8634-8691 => 1.13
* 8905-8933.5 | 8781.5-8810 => 1.10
